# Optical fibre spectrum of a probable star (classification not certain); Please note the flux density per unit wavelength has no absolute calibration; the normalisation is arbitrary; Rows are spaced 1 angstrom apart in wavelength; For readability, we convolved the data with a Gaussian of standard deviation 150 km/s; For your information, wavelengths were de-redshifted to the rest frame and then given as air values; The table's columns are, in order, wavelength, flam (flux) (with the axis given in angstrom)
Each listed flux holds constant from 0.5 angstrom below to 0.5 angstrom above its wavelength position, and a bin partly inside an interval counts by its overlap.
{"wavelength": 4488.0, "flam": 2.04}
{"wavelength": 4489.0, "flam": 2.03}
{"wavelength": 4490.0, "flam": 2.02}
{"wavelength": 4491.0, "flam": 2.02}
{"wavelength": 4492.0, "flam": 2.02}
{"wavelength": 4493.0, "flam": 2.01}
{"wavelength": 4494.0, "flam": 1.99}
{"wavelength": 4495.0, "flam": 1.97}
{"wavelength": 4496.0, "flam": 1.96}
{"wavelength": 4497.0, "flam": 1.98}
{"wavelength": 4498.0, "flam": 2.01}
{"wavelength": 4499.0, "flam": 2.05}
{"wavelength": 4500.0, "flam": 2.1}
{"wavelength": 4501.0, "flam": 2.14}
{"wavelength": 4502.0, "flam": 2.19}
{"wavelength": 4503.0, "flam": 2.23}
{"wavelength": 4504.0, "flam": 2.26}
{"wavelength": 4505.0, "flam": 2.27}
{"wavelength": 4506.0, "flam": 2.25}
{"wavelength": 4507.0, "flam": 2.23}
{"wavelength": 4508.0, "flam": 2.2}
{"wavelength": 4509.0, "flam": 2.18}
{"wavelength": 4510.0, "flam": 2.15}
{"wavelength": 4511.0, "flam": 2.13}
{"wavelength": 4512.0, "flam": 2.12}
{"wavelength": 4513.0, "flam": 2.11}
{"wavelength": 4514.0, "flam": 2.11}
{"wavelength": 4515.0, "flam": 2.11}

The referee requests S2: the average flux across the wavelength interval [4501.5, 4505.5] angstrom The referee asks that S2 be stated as 2.24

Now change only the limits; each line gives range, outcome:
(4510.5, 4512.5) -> 2.12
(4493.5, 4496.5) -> 1.97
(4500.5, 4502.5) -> 2.17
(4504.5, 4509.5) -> 2.23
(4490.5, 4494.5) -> 2.01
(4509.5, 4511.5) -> 2.14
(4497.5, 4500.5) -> 2.05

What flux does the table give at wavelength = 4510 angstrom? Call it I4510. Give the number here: 2.15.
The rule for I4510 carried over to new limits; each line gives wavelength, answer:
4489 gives 2.03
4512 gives 2.12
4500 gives 2.1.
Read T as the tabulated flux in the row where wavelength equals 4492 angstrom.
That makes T 2.02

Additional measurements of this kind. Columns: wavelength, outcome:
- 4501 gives 2.14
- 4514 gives 2.11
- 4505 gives 2.27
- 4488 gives 2.04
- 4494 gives 1.99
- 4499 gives 2.05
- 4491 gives 2.02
